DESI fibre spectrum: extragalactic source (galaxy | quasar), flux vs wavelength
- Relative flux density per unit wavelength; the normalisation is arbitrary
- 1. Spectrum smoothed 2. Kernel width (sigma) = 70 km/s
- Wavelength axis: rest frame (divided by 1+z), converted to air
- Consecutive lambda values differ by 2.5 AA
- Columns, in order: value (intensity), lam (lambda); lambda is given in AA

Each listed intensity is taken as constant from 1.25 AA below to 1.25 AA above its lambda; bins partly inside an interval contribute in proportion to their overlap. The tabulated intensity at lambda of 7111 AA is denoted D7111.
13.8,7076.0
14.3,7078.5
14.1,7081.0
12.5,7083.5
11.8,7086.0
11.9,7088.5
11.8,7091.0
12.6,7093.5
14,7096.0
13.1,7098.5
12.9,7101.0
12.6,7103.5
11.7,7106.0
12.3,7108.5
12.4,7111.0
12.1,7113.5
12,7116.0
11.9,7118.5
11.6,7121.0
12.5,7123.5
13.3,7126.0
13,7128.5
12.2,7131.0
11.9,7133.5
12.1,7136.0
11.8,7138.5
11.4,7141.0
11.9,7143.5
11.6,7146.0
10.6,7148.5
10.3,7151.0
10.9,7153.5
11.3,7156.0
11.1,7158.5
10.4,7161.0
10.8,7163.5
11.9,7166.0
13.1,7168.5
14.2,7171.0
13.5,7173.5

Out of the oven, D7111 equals 12.4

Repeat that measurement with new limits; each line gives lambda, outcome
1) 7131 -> 12.2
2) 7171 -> 14.2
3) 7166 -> 11.9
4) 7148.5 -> 10.6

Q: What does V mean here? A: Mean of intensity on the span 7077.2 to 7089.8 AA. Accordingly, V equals 12.9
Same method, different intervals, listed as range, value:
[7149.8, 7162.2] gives 10.8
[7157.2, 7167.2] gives 11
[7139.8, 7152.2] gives 11.2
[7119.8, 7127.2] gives 12.5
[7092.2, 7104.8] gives 13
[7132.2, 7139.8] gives 11.9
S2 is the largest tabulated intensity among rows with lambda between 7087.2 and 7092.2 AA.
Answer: 11.9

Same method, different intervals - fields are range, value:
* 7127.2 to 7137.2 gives 13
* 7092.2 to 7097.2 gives 14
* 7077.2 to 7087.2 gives 14.3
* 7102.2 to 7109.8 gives 12.6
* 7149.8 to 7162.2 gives 11.3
